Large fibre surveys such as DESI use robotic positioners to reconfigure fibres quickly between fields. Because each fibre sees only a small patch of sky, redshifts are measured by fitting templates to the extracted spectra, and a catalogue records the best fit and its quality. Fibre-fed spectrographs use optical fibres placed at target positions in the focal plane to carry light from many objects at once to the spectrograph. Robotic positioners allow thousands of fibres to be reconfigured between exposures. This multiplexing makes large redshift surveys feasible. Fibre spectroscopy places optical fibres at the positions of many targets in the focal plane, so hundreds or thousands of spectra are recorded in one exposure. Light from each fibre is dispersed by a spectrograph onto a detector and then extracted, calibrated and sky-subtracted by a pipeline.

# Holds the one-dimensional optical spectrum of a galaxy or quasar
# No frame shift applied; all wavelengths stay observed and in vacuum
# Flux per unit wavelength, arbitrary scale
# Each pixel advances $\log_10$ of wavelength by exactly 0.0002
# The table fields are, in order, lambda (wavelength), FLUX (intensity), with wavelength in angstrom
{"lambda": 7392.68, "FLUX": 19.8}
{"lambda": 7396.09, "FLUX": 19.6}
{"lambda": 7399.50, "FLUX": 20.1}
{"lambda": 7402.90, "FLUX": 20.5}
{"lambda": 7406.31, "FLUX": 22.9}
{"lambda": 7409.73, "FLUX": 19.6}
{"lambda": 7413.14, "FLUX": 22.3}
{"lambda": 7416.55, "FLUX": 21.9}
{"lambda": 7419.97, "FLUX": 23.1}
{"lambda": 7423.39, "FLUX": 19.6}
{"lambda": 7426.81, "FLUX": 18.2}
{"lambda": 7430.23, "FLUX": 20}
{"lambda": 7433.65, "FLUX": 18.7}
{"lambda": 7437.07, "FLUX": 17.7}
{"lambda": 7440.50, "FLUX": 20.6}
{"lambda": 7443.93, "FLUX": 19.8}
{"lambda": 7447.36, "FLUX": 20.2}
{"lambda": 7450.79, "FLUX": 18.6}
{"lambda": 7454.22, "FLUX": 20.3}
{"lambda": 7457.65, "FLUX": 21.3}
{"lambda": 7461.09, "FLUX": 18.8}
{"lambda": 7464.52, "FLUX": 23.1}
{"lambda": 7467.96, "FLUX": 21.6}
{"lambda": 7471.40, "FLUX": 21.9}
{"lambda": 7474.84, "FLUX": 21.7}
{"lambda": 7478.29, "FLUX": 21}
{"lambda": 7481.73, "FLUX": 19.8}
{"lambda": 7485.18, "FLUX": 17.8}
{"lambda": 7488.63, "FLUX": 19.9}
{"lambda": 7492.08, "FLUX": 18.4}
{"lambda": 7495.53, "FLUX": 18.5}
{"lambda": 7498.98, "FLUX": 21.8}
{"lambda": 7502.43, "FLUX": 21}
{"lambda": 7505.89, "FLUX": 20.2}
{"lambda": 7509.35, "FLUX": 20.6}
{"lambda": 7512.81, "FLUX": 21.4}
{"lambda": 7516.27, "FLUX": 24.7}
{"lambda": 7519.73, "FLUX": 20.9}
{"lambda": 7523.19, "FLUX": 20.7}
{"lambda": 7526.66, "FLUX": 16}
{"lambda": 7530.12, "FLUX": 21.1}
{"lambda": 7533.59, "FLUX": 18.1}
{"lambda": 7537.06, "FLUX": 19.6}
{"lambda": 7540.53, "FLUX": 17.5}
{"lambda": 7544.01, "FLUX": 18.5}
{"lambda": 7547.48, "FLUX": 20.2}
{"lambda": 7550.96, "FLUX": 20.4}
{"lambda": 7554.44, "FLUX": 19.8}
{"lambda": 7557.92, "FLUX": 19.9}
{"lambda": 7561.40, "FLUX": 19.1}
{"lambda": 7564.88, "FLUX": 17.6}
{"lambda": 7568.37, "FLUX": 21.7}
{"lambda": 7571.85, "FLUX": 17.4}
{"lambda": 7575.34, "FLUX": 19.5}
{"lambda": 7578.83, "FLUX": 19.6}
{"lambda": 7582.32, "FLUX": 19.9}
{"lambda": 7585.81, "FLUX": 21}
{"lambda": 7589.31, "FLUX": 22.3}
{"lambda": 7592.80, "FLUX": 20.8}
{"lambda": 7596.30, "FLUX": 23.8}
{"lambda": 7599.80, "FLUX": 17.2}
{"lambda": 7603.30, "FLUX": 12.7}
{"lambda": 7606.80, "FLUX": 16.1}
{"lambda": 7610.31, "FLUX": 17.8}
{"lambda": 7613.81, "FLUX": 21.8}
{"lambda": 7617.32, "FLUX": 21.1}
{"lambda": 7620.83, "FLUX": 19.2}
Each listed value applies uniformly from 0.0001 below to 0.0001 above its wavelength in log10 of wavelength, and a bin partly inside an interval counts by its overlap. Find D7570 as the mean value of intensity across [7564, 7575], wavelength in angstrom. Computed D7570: 19.1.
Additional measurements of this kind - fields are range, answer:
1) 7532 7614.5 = 19.2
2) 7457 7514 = 20.5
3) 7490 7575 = 19.8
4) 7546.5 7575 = 19.5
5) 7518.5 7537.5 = 19.4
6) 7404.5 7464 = 20.3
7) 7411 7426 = 21.5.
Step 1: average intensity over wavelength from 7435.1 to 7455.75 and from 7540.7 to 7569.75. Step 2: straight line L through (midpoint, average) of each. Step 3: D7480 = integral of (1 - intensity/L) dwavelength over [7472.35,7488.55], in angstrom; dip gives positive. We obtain -0.5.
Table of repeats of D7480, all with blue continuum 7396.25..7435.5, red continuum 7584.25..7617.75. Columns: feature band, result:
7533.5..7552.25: 0.62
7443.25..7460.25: 0.30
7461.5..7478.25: -1.23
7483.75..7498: 0.89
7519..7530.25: 0.29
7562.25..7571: 0.11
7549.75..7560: -0.16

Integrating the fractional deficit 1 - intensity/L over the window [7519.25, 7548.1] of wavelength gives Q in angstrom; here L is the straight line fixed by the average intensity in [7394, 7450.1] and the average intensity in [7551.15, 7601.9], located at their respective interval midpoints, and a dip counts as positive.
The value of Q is 1.4 angstrom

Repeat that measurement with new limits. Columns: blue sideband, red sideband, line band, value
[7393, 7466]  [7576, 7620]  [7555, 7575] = 0.5 angstrom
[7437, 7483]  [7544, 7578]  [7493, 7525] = -1.6 angstrom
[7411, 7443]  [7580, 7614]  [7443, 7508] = -1.2 angstrom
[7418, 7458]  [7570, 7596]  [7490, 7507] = 0.0 angstrom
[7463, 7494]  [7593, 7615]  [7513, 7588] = -1.8 angstrom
